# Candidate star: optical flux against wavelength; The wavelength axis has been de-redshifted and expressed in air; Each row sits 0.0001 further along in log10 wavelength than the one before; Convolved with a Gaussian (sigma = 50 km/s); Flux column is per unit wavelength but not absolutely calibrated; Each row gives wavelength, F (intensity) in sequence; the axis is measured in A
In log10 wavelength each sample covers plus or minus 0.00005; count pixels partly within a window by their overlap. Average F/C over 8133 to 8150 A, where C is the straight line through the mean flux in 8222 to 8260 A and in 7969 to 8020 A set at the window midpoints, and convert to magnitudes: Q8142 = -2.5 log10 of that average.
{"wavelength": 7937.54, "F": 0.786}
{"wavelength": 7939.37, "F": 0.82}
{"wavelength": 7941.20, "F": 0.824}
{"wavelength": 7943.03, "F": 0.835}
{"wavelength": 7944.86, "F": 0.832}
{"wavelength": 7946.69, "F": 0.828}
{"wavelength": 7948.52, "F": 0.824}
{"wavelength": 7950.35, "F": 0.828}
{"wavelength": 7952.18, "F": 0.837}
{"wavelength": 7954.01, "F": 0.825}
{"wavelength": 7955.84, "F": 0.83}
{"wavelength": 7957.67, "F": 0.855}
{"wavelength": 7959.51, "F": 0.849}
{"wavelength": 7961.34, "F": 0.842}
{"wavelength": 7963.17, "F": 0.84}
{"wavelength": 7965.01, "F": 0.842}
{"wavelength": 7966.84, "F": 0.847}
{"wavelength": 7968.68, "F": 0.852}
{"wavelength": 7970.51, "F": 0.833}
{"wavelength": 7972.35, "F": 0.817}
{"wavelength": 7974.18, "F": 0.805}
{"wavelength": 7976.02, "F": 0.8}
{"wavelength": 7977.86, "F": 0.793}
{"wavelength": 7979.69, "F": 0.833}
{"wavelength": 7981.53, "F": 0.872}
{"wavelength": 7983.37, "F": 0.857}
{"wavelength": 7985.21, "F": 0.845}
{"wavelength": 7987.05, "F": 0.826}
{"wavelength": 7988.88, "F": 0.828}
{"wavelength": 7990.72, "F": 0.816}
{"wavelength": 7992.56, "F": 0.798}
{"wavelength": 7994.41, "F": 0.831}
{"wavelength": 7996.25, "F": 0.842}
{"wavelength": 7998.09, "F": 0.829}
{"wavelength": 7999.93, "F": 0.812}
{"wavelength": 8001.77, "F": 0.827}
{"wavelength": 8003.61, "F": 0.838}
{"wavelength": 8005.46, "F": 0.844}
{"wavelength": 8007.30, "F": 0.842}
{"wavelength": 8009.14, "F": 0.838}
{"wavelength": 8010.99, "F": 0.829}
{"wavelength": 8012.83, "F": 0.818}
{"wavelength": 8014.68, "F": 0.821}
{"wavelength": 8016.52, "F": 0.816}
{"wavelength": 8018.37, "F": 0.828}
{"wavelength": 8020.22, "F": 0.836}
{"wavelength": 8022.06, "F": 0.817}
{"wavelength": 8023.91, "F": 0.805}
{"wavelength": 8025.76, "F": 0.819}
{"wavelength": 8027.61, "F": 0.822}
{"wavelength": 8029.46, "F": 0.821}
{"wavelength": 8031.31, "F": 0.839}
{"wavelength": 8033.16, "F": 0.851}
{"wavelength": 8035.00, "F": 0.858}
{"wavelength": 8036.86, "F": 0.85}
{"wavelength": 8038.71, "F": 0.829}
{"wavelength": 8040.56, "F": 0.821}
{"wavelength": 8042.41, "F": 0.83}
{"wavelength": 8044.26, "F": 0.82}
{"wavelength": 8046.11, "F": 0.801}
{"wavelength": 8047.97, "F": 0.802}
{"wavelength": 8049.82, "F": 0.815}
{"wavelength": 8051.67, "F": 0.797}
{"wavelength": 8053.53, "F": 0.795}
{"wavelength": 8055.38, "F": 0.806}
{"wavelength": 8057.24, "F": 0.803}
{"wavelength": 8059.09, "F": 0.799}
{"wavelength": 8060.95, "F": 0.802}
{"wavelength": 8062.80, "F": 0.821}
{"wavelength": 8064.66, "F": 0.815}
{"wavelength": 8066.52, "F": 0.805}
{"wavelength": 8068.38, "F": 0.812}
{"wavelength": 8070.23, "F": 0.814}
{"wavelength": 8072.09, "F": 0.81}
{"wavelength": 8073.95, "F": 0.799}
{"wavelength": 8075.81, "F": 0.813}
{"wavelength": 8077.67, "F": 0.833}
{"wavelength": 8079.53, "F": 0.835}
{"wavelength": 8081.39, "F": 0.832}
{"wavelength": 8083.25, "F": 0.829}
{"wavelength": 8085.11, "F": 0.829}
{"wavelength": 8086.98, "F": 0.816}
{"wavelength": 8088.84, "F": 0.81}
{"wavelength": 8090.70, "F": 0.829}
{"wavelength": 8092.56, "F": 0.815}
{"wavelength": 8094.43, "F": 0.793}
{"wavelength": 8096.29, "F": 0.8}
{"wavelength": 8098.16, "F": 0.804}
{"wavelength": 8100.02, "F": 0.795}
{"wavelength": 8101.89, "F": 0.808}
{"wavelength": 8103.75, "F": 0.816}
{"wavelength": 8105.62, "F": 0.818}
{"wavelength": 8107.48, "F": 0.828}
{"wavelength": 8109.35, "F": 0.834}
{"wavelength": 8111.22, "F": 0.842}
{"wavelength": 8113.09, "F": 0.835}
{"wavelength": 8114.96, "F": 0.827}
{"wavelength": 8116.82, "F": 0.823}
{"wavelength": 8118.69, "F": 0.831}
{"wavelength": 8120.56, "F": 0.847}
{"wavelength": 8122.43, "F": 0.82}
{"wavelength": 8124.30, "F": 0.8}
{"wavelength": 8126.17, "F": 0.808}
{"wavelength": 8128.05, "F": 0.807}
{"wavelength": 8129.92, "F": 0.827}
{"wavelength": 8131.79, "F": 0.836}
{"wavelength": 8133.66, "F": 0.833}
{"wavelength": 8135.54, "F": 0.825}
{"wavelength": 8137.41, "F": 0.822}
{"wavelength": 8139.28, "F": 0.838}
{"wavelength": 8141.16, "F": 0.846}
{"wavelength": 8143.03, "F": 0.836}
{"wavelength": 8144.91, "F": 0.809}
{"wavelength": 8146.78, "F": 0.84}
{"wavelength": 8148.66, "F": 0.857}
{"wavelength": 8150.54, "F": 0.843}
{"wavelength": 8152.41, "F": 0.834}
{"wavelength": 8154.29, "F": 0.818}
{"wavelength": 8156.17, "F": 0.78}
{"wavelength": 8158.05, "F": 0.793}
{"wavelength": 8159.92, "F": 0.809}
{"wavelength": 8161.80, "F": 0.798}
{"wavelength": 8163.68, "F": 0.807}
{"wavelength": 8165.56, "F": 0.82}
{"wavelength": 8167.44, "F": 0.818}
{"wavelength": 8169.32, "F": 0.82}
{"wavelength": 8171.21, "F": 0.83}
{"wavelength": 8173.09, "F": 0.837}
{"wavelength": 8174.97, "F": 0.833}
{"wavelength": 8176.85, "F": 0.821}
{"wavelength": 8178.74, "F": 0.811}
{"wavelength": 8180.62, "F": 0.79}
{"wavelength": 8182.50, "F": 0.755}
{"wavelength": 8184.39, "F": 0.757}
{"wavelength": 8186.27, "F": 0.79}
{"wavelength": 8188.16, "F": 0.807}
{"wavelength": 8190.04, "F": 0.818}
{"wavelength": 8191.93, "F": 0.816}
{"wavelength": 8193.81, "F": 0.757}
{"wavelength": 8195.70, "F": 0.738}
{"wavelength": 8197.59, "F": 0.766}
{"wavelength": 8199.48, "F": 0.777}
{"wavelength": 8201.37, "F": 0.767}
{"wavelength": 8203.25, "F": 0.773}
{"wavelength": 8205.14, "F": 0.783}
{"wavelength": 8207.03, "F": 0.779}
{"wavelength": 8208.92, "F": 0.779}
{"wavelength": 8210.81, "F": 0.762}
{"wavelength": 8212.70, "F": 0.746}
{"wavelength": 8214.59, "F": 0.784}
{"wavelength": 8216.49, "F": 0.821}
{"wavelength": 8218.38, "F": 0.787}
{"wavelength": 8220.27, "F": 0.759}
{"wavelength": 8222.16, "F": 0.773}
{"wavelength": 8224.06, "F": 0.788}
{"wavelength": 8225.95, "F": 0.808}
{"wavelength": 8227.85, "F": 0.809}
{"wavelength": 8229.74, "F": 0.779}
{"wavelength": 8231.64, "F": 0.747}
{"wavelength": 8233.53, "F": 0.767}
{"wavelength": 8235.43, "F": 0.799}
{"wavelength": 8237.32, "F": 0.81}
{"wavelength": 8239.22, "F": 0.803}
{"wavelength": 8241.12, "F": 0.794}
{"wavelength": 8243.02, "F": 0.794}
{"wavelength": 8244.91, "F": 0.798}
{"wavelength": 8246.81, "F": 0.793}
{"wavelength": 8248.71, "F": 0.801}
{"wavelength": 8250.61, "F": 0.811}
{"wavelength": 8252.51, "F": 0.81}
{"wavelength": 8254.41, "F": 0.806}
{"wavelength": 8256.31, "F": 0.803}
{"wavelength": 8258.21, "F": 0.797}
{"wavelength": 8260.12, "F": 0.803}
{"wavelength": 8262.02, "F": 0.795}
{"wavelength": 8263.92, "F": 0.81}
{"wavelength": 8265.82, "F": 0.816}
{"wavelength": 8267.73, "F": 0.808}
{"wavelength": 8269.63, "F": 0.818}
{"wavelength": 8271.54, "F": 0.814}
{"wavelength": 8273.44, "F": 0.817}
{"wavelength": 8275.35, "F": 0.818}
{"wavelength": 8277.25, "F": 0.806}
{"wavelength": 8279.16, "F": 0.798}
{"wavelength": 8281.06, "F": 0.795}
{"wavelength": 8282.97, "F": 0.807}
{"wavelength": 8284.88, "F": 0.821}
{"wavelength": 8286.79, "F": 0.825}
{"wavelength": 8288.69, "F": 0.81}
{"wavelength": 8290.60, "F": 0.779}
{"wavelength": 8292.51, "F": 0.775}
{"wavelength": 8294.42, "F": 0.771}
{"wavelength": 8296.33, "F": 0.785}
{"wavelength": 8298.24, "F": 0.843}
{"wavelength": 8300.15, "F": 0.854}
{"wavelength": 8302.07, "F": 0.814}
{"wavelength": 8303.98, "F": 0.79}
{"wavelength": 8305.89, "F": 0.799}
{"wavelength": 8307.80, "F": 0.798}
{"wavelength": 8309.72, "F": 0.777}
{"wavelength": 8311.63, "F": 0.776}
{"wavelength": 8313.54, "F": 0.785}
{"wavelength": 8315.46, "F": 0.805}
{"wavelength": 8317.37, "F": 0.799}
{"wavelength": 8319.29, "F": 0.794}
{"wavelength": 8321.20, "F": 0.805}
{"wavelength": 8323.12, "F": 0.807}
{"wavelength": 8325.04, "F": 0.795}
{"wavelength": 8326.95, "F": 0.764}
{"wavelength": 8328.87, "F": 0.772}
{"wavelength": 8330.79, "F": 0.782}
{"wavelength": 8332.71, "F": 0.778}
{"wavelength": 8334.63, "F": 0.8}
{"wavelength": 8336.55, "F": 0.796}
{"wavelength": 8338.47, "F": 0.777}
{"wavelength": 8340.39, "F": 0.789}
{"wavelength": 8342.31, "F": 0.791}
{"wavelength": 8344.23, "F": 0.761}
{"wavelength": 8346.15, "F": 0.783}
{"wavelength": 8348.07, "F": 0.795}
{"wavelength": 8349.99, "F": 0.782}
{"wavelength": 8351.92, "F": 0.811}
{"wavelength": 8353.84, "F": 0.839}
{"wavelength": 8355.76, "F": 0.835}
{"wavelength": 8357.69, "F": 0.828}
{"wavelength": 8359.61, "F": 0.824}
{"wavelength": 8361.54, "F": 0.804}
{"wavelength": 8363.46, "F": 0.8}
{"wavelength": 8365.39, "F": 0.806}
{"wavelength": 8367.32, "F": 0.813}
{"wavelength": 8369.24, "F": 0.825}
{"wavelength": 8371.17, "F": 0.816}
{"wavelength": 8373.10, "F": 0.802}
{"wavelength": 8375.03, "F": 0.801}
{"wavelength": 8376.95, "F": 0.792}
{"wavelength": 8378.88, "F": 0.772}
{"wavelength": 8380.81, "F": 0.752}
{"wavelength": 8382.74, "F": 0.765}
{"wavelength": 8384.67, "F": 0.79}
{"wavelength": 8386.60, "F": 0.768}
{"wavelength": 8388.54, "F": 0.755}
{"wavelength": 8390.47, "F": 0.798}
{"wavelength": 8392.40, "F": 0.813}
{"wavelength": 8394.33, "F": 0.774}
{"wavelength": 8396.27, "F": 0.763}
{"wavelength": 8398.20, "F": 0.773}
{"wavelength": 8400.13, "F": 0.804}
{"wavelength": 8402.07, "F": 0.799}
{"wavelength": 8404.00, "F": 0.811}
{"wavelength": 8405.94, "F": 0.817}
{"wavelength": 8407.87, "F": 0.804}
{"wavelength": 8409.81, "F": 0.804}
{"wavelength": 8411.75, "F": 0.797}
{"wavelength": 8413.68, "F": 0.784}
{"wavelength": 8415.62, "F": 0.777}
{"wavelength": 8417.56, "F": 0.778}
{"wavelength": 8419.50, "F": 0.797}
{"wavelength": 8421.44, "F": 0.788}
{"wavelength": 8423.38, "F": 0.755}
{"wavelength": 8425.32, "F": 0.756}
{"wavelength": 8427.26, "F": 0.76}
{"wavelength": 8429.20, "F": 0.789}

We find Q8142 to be -0.034 mag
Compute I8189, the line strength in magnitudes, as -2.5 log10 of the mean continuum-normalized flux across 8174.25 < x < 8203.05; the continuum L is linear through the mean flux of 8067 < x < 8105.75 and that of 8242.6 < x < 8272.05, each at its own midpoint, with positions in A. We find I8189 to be 0.03 mag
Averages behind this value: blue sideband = 0.815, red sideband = 0.805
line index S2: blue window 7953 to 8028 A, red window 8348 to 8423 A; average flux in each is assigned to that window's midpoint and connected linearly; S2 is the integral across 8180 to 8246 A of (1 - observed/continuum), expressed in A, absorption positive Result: 2.3 A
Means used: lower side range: 0.83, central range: 0.782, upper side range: 0.796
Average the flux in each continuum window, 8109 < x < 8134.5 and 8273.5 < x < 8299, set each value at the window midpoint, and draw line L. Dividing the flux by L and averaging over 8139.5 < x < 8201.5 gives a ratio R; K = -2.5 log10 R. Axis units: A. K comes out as 0.02 mag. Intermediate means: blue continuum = 0.826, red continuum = 0.803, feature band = 0.807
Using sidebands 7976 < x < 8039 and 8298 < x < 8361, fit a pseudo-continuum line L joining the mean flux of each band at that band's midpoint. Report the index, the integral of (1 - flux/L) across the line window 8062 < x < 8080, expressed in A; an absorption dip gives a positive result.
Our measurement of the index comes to 0.2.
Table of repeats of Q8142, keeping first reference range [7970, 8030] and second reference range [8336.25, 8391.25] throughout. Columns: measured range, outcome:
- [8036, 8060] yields 0.01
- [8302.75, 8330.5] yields 0.01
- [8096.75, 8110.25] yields 0.00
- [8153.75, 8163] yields 0.02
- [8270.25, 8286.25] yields -0.01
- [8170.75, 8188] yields 0.01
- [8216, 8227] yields 0.03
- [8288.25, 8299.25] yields 0.01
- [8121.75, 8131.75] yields 0.00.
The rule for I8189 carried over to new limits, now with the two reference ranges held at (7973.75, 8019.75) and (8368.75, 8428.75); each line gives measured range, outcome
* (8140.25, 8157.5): -0.02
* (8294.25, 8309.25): -0.01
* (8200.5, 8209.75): 0.04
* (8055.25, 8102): 0.01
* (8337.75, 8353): 0.01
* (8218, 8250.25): 0.02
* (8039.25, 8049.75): 0.01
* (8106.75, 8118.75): -0.02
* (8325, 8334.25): 0.02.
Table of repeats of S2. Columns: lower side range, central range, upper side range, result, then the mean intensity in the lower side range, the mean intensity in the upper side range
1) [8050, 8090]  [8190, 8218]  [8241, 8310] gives 1.1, 0.813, 0.804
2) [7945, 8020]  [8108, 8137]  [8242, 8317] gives -0.3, 0.831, 0.803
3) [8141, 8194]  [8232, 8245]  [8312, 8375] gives 0.2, 0.812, 0.799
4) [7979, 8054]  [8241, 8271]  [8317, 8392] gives 0.0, 0.827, 0.794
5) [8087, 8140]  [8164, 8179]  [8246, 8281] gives -0.2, 0.82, 0.807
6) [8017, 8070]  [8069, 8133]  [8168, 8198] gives -0.8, 0.818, 0.797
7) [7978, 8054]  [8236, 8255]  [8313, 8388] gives 0.1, 0.827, 0.795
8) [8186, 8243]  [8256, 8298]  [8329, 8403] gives -0.9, 0.783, 0.793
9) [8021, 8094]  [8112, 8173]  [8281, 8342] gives -0.9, 0.818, 0.796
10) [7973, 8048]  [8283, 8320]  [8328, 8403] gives 0.0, 0.827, 0.793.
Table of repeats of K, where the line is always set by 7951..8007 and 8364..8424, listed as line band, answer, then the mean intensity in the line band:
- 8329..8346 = 0.017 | 0.784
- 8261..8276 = -0.012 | 0.812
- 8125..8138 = -0.007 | 0.822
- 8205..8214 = 0.055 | 0.769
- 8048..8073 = 0.022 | 0.807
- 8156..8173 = 0.003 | 0.811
